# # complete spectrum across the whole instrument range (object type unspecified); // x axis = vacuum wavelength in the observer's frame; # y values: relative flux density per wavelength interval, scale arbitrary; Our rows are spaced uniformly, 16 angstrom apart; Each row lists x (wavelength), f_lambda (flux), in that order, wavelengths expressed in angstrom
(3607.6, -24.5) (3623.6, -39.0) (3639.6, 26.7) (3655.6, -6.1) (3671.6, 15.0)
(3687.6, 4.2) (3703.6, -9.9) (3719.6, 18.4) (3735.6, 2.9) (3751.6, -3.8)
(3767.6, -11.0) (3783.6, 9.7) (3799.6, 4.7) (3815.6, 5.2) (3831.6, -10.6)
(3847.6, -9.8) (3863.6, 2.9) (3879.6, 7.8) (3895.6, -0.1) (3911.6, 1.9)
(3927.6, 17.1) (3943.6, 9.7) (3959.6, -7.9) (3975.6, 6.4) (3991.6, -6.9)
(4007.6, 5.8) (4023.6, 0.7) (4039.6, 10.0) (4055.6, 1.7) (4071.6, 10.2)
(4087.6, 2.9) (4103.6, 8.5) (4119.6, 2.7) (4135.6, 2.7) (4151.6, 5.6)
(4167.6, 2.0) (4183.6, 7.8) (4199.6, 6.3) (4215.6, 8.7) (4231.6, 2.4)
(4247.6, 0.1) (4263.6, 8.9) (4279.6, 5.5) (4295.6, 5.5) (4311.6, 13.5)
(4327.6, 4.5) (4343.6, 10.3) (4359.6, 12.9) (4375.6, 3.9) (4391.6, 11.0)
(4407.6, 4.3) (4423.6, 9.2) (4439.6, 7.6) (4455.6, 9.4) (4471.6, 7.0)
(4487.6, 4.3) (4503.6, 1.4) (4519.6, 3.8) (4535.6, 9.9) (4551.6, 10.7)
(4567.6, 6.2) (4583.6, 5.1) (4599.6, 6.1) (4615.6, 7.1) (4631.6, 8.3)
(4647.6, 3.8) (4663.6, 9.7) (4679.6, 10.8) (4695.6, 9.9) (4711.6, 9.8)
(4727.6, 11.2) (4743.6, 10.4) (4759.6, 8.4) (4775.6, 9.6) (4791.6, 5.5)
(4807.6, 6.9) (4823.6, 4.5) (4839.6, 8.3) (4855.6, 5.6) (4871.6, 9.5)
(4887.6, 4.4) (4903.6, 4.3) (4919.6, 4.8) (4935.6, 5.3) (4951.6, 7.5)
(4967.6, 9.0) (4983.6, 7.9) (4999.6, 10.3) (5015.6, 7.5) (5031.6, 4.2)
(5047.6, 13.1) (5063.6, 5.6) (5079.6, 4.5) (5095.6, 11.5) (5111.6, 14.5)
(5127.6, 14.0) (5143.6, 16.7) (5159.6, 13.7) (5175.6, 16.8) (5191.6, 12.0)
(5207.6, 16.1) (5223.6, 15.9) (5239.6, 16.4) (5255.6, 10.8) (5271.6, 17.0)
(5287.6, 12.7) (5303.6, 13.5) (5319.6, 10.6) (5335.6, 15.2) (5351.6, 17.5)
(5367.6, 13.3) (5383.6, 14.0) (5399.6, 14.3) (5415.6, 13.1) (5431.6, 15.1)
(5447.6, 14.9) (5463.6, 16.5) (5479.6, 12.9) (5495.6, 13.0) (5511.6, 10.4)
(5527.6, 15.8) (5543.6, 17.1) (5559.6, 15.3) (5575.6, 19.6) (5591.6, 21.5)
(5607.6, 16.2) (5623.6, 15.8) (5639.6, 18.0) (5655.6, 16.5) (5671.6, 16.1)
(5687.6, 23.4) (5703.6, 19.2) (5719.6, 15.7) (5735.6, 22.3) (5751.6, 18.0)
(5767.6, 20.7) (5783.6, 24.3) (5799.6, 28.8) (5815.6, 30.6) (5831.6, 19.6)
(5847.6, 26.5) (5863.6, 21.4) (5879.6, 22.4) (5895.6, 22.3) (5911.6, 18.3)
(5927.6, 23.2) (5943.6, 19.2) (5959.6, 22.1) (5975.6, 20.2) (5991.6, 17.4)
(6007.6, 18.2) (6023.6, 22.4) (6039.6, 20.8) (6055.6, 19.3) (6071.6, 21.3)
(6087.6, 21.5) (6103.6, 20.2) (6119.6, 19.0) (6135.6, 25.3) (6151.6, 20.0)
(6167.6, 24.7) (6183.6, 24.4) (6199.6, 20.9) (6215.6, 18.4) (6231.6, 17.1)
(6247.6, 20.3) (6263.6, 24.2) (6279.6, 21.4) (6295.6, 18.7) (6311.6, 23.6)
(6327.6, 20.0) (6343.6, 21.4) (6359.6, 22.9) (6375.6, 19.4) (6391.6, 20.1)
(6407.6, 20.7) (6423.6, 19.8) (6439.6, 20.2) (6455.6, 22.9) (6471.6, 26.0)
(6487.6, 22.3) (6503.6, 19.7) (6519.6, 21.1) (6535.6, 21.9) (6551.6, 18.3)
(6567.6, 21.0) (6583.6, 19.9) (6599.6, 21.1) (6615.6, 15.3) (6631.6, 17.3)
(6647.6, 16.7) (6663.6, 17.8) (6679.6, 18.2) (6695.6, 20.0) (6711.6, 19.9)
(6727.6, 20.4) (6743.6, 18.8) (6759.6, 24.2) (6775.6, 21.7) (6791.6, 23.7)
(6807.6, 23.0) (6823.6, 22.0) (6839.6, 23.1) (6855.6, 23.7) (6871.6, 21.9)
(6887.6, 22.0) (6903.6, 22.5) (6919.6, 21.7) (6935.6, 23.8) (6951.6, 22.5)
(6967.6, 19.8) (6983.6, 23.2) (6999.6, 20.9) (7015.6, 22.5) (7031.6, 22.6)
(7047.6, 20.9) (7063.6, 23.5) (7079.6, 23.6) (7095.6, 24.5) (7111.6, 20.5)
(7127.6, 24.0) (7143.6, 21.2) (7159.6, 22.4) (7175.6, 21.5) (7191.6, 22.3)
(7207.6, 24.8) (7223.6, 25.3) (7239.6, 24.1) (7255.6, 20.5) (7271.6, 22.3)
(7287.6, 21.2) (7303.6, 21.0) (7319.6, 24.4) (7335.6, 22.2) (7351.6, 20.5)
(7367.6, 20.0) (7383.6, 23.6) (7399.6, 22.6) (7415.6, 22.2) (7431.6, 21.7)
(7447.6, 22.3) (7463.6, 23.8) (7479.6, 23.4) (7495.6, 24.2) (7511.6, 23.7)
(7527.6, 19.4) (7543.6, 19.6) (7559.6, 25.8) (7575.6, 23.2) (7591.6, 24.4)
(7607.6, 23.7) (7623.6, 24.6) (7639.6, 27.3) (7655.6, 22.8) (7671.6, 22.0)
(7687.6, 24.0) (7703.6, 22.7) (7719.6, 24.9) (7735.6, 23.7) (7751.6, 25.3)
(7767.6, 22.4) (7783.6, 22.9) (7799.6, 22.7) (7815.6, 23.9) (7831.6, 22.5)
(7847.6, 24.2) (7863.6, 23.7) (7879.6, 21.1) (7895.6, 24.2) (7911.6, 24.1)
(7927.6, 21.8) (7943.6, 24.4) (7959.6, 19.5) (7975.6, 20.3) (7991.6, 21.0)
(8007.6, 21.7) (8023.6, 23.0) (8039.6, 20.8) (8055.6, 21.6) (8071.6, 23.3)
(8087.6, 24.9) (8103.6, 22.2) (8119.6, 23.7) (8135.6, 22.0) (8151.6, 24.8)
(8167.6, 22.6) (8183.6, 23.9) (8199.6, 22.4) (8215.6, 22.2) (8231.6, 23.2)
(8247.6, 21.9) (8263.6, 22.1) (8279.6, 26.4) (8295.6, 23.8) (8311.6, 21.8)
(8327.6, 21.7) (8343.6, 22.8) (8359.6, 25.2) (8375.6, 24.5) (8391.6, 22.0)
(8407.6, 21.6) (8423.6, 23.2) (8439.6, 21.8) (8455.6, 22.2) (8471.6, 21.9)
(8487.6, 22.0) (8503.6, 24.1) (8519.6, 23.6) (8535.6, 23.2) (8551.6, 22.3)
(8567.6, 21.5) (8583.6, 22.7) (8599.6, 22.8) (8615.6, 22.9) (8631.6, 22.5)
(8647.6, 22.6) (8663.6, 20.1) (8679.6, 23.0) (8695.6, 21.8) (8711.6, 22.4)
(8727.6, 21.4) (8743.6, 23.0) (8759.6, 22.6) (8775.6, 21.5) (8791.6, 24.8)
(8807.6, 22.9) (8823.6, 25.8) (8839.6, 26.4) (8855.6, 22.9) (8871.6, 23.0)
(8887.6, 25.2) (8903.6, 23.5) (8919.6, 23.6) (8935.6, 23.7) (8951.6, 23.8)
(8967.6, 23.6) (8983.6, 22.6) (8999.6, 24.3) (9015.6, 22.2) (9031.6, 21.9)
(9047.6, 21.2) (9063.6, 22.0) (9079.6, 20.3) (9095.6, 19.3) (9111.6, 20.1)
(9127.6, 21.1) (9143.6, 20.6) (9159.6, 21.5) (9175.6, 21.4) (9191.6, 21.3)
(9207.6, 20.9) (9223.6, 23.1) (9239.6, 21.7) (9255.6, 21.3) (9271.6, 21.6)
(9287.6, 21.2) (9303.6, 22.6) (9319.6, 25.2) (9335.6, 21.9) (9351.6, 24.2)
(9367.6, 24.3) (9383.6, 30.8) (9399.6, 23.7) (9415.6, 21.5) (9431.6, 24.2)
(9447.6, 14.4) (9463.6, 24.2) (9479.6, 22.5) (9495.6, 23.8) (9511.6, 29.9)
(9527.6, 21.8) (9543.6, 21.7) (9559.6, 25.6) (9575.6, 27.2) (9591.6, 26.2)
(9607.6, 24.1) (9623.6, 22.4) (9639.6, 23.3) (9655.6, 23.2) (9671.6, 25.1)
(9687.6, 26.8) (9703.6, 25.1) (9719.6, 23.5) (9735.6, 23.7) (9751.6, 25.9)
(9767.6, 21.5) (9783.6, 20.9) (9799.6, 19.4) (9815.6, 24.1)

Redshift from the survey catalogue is 0.28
